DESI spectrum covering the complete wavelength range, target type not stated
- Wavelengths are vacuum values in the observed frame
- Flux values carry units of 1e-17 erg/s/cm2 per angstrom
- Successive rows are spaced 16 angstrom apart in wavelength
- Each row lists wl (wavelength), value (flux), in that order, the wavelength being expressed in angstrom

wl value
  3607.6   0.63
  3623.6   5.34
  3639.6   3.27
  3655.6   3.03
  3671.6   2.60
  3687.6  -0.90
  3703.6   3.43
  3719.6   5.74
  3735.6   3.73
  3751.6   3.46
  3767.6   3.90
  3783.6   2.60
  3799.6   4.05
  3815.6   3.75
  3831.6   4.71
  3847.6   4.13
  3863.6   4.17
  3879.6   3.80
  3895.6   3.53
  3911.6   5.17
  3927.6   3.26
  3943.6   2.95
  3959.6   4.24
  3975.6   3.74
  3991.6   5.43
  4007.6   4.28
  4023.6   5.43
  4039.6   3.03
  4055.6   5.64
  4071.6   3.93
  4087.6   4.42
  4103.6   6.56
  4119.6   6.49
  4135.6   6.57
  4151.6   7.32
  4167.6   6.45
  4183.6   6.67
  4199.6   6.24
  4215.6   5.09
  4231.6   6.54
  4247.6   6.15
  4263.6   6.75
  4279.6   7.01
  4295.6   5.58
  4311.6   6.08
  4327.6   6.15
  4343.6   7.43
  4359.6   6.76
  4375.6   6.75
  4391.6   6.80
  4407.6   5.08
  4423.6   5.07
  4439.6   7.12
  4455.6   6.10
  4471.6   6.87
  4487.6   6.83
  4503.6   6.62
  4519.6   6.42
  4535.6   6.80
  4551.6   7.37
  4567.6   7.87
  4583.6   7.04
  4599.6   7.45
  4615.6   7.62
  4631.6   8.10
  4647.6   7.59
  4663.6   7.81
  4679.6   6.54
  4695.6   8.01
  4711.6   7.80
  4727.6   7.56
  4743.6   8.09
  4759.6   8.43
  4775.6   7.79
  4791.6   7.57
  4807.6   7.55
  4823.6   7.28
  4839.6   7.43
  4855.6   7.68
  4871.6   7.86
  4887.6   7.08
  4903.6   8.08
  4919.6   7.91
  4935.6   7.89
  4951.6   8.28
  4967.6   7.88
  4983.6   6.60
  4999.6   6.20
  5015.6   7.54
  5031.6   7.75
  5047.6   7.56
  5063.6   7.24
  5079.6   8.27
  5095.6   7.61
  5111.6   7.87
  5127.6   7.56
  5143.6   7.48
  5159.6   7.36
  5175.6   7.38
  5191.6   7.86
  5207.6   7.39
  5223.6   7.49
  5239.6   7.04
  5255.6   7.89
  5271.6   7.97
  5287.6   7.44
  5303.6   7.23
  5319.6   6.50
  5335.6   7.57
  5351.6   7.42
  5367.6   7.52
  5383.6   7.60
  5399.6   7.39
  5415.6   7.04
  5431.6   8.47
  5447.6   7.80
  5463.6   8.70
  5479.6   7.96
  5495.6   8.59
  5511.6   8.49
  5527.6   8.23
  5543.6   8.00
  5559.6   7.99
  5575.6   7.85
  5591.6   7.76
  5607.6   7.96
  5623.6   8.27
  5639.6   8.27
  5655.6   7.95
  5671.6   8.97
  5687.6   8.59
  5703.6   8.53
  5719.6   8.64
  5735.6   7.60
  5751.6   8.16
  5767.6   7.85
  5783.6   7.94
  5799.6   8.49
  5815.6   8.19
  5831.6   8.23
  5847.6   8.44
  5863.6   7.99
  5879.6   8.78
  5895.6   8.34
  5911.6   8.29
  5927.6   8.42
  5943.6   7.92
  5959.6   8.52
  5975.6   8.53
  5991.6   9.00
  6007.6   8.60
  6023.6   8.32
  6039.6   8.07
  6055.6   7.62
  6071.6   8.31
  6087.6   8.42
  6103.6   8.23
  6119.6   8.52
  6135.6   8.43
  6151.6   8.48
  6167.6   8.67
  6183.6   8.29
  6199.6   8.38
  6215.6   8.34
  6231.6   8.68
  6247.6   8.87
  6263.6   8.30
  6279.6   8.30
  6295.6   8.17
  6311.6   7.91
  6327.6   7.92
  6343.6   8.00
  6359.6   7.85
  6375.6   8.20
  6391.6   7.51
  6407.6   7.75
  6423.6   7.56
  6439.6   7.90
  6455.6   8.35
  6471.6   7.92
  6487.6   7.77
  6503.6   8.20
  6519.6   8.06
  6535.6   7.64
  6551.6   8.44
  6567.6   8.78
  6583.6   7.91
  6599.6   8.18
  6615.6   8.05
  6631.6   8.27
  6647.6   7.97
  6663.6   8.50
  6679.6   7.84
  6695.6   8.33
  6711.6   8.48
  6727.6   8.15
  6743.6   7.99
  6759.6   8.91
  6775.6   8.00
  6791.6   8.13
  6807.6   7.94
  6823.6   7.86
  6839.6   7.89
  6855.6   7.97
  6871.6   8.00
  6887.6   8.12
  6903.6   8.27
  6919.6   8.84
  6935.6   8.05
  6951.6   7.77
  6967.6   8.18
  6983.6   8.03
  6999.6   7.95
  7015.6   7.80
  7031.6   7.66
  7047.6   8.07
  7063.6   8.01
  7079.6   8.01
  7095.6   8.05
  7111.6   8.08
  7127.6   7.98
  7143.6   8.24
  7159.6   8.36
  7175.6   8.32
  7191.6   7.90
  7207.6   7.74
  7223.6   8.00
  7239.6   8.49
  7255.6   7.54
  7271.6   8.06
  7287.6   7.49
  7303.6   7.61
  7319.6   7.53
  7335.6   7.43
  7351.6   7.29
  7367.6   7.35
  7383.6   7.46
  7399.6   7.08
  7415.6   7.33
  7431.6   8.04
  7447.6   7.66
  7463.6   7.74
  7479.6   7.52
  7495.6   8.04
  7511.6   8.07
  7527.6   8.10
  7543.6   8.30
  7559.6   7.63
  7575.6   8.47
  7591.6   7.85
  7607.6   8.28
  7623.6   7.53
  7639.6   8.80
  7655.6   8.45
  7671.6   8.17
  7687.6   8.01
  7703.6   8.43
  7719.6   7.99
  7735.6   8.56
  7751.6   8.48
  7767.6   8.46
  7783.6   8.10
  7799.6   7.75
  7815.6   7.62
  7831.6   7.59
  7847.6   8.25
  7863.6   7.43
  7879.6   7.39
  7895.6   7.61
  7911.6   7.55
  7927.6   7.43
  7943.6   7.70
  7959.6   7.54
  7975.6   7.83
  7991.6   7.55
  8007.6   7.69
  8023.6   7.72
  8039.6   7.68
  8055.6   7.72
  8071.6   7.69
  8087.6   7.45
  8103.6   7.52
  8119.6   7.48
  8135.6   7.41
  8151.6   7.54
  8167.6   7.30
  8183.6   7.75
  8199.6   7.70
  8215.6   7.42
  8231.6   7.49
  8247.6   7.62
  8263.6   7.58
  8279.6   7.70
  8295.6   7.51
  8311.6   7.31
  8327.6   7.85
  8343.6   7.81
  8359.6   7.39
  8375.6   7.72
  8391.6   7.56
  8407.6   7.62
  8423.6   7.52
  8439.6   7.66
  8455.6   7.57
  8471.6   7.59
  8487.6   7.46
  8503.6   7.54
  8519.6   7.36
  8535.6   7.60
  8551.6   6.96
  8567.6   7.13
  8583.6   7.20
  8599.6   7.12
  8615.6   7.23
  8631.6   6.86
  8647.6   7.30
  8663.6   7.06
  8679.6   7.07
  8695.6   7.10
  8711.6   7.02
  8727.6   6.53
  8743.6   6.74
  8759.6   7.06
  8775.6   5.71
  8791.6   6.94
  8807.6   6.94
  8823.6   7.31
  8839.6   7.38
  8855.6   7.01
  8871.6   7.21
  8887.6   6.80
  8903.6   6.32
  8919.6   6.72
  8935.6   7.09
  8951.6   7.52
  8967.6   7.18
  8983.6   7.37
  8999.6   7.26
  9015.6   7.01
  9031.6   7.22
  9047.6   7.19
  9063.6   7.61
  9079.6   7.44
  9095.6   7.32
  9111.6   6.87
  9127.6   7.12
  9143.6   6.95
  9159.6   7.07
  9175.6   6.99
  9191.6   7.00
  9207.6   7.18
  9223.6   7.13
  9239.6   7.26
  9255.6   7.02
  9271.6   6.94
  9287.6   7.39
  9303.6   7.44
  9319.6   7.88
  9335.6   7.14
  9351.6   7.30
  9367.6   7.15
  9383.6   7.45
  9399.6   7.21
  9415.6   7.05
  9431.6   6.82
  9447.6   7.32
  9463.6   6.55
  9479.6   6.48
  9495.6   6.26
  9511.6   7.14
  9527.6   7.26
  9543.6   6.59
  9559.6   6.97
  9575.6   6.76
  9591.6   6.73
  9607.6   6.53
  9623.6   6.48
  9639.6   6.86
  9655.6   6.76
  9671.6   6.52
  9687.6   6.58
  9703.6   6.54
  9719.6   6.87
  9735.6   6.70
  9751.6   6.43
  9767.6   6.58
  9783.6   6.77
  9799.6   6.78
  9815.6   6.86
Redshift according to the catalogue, 0.027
